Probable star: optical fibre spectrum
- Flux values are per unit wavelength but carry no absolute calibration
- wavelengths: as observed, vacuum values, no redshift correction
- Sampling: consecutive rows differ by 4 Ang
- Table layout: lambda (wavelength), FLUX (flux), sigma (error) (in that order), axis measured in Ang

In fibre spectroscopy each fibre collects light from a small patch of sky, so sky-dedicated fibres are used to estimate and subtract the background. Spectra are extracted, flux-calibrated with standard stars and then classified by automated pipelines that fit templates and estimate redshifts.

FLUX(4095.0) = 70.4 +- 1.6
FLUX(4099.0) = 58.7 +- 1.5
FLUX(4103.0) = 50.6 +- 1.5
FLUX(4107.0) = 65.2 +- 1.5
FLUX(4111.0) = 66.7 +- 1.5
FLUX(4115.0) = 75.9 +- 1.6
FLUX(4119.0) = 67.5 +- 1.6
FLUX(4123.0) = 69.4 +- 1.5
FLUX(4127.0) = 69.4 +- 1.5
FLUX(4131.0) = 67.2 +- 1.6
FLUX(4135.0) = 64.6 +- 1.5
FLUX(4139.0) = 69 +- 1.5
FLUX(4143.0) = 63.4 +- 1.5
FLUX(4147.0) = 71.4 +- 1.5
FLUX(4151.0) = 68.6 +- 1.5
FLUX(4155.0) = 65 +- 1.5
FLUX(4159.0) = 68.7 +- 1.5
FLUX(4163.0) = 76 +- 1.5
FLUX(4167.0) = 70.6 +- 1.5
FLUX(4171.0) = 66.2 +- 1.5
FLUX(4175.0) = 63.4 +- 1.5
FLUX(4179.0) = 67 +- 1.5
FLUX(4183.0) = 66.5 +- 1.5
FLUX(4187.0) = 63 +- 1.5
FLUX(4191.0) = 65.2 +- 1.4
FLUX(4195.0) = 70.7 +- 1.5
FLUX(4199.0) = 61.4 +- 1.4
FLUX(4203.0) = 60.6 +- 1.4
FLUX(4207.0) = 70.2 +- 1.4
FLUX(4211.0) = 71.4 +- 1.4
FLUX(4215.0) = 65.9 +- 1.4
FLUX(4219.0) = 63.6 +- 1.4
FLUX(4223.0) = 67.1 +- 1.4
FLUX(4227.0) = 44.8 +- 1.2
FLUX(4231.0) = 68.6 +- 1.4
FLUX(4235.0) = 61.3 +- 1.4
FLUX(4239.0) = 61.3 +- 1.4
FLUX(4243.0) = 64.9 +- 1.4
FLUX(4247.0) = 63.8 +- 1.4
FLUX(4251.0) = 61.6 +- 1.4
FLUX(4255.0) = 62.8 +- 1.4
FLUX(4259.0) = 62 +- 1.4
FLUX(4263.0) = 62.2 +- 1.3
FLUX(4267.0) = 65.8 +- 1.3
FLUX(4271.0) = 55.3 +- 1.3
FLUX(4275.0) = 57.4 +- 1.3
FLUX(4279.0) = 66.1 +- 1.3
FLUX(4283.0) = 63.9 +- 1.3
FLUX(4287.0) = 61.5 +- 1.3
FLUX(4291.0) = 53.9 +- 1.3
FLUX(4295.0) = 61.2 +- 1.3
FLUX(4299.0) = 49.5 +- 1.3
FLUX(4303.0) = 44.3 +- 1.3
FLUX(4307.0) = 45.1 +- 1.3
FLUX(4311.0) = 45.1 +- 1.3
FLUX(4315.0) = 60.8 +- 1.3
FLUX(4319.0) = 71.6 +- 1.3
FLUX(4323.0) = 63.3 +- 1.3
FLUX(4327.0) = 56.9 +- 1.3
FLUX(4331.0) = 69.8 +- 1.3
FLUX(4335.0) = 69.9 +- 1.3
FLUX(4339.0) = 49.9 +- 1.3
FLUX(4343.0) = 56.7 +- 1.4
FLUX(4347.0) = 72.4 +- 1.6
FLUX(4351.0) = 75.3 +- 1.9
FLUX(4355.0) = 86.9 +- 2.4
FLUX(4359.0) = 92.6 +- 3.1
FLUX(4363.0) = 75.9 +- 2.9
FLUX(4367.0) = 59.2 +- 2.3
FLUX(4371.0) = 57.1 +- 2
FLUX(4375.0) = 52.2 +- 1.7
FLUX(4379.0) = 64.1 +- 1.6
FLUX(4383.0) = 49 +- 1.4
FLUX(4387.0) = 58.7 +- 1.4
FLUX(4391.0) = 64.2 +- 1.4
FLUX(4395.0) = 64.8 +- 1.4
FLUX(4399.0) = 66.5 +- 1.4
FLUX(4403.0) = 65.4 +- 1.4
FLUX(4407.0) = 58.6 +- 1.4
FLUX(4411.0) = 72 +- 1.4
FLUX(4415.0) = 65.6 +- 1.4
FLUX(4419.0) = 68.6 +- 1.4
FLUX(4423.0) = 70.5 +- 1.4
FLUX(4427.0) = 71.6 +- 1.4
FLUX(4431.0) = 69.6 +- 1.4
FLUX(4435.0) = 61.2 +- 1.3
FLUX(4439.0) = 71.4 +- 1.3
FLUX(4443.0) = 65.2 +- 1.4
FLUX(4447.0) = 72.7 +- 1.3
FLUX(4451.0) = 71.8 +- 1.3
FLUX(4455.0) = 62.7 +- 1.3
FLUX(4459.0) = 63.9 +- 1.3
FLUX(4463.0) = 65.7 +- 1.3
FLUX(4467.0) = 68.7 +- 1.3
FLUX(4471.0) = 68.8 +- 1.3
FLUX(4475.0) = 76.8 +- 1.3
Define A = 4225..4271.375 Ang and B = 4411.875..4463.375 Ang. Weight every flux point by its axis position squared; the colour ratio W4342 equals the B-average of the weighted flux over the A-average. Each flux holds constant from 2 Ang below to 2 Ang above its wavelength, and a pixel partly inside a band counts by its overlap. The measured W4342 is 1.2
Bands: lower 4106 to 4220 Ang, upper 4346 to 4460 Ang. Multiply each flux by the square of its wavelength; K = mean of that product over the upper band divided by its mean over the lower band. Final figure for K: 1.12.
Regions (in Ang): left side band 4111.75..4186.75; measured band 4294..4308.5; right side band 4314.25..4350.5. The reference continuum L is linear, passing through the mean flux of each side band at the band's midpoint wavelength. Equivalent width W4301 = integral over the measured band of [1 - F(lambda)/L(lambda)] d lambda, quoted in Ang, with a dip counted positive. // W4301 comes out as 3.4 Ang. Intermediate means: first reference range 68.2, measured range 49.4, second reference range 64.1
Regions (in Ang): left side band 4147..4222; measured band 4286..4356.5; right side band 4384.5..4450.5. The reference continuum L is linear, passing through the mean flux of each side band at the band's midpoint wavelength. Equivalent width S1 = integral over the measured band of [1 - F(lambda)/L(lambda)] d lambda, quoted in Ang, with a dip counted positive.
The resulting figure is 6.5 Ang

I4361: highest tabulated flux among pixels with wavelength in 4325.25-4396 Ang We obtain 92.6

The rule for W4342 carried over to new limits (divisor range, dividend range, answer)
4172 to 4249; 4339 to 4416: 1.11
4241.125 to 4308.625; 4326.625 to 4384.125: 1.17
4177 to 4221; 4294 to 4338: 0.92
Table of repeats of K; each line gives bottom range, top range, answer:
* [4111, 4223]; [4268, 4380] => 0.99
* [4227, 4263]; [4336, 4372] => 1.18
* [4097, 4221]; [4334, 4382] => 1.11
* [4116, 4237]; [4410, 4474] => 1.16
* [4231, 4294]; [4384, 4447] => 1.15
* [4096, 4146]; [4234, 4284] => 1.01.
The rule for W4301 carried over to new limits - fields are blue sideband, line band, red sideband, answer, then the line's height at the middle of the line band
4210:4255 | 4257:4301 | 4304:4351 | 1.3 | 61.7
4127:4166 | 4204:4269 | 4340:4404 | 3.8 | 67.4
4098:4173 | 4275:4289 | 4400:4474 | 0.9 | 67.4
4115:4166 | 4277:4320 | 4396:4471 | 7.4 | 68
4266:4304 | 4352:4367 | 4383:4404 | -4.9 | 61.1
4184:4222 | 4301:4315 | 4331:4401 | 4.0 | 65.8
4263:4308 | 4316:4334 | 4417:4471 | -1.6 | 59.9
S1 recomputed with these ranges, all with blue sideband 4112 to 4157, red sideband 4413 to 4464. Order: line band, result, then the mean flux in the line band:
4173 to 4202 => 1.3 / 65.2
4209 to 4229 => 1.6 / 62.6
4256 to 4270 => 1.1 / 62.7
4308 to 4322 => 2.0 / 58.5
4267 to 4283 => 1.7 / 60.9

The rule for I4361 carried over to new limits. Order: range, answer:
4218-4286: 68.6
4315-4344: 71.6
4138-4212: 76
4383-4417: 72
